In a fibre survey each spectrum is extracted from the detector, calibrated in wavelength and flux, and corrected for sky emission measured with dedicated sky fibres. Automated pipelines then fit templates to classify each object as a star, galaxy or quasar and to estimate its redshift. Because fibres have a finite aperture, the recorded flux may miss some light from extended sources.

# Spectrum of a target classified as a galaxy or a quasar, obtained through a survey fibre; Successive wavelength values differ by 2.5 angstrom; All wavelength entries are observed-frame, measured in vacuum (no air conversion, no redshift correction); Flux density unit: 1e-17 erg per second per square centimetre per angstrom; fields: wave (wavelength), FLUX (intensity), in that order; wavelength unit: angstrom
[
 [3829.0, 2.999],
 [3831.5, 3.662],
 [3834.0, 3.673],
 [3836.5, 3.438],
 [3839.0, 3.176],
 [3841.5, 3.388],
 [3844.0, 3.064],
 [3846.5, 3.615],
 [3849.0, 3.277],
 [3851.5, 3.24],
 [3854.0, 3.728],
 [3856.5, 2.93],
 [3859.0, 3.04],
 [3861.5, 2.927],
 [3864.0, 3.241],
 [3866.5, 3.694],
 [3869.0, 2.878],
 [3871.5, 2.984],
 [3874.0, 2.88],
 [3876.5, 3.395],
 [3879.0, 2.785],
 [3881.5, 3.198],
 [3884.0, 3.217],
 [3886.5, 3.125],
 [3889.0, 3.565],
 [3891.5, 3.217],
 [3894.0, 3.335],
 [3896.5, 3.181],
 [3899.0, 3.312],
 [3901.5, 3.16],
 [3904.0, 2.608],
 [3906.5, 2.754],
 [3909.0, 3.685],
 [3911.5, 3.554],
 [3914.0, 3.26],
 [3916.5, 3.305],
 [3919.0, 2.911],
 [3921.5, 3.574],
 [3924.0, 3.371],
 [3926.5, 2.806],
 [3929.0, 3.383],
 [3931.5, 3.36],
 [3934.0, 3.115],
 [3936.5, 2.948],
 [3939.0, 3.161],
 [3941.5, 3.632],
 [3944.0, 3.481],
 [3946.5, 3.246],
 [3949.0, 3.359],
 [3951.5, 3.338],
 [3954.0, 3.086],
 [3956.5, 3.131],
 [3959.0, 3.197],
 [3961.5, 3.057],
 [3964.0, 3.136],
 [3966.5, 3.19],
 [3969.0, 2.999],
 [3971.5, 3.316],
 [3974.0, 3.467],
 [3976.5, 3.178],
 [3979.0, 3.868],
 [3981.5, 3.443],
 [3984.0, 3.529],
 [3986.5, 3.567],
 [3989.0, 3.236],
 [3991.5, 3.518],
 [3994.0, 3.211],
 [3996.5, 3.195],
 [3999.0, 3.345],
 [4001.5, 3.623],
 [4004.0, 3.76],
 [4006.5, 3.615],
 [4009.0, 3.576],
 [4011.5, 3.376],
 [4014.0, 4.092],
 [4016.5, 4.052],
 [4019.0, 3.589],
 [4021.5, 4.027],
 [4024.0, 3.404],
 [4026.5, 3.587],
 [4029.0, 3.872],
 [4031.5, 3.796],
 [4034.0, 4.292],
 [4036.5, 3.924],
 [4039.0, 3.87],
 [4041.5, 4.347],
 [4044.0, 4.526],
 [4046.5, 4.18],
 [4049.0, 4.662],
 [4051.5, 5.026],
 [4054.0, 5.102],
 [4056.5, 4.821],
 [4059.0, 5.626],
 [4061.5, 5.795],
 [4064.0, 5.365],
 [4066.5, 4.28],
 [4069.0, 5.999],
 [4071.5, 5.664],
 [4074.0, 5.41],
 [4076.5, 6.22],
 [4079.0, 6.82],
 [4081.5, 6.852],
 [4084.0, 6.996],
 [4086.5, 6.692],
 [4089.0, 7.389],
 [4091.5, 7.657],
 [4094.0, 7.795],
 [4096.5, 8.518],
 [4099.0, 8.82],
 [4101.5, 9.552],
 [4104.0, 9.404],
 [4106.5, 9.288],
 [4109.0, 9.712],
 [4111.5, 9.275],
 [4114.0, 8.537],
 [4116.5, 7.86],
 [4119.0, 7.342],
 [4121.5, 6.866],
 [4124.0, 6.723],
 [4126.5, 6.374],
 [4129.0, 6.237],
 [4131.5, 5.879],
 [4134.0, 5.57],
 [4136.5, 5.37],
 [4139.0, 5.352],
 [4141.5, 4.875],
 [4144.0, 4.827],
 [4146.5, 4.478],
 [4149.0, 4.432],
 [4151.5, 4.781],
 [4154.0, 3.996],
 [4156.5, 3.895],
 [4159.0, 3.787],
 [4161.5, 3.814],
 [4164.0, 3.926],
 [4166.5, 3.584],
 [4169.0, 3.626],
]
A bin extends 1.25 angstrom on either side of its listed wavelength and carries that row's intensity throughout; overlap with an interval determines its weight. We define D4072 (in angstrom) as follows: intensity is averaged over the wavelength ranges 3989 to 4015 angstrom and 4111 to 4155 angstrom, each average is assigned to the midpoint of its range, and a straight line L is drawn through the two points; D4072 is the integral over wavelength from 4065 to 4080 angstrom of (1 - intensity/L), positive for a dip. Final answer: -2.6 angstrom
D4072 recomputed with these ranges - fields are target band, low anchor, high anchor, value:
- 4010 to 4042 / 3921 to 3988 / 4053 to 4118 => 9.13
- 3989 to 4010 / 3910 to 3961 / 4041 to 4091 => 4.57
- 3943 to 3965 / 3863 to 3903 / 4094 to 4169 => 4.60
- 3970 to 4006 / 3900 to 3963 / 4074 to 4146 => 8.20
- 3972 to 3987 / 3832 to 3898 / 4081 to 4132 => 5.33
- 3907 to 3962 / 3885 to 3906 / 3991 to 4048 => 1.54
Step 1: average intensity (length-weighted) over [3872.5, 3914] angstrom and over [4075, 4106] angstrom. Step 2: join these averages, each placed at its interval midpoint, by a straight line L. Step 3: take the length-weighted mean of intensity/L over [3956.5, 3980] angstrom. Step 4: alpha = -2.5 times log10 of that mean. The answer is 0.45 mag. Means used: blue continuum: 3.19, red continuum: 7.75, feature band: 3.25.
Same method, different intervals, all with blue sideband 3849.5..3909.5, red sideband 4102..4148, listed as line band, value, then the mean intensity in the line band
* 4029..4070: 0.226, 4.69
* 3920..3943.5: 0.210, 3.26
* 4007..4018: 0.352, 3.76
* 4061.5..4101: -0.075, 6.72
